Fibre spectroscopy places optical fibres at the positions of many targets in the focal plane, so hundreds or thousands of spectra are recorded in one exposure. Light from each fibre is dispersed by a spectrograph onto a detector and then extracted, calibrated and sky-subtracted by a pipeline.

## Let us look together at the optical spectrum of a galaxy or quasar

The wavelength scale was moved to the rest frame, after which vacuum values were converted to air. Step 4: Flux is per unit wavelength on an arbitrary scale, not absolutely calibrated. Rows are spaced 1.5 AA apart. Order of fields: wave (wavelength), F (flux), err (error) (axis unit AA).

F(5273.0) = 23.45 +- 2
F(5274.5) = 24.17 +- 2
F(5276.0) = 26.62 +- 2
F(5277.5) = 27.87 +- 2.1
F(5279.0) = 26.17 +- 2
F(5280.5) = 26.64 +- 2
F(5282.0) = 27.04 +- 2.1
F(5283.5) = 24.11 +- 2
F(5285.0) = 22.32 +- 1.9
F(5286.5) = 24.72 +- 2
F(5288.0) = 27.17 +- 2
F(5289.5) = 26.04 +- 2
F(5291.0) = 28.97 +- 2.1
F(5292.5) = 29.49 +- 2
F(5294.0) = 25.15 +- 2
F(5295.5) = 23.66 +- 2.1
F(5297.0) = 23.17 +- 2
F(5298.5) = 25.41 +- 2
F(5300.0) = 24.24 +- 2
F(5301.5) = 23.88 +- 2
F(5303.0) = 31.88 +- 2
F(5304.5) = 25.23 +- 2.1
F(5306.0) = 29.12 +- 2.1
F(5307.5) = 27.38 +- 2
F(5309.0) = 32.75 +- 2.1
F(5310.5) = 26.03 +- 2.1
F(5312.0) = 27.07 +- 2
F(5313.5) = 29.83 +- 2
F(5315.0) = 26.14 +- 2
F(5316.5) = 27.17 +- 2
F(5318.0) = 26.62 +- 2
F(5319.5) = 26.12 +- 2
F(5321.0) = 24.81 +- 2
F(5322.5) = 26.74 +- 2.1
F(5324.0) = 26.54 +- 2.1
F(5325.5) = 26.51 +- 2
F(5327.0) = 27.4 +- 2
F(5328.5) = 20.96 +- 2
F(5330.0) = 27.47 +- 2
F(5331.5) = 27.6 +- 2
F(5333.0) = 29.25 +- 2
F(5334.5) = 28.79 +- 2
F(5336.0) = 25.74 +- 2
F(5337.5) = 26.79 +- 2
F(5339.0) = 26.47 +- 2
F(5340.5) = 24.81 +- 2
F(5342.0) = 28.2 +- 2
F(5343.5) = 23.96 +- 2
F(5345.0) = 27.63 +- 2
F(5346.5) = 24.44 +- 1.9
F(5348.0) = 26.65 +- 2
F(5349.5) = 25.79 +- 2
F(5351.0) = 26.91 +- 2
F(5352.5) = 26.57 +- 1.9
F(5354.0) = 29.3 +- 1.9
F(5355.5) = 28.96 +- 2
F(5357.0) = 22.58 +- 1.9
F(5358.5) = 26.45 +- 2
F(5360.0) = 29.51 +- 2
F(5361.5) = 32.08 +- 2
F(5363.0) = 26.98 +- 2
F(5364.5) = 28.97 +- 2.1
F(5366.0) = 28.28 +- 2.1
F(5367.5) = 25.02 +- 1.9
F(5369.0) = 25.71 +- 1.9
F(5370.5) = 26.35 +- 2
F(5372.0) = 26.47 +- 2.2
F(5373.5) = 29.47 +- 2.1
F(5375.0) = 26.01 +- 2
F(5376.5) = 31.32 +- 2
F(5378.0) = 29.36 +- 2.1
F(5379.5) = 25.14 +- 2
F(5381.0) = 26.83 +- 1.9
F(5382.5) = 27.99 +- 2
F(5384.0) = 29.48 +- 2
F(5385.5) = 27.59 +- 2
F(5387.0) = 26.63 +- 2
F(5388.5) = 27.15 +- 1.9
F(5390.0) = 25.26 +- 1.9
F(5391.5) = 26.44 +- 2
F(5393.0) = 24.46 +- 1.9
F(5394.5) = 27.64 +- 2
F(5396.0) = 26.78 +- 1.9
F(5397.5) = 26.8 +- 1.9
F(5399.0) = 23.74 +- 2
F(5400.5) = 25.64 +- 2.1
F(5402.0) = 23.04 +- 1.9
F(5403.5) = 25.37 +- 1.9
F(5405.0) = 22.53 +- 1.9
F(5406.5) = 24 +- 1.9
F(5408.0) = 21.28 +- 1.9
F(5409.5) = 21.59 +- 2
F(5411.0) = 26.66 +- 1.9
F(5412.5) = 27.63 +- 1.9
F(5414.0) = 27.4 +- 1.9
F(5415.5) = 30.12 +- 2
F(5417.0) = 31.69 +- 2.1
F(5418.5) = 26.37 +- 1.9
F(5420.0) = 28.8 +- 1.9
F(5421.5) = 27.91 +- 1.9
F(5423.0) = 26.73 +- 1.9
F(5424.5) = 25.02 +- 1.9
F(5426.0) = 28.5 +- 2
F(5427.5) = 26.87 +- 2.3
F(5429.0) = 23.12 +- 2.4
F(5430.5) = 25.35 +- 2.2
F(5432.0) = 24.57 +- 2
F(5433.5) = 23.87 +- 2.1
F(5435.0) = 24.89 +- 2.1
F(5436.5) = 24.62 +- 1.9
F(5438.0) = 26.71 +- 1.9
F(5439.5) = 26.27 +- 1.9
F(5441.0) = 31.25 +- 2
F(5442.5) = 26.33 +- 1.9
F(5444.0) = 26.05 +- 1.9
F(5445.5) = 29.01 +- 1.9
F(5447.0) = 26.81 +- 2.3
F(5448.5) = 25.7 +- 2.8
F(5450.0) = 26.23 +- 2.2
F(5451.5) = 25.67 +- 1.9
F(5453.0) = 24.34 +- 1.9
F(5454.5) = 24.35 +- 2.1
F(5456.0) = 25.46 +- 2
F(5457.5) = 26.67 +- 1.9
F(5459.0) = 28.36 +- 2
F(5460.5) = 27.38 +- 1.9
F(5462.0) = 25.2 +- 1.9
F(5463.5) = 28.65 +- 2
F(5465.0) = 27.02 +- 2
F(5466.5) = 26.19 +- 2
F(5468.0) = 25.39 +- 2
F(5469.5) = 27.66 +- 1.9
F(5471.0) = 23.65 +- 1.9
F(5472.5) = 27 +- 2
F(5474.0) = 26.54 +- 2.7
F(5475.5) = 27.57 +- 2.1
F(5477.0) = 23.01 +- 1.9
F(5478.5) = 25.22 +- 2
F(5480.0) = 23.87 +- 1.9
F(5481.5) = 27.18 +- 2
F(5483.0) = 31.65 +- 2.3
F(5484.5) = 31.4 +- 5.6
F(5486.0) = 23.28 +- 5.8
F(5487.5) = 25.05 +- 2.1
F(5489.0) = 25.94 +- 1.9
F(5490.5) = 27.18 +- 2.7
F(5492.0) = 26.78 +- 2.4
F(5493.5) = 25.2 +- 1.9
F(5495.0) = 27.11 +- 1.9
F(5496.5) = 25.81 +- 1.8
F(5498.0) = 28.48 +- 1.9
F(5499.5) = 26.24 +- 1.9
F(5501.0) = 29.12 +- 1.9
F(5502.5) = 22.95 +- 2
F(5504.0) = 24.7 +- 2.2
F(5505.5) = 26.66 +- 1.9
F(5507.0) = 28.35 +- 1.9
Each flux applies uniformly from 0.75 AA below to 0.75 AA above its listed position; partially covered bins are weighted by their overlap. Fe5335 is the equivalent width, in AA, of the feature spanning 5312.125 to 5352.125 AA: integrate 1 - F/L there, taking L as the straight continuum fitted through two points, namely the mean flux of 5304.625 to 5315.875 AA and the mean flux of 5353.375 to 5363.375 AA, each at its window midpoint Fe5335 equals 2.2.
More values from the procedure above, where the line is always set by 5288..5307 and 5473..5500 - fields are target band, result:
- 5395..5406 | 0.7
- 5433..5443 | 0.1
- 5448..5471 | 0.3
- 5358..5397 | -1.4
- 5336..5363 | -0.4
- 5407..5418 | 0.0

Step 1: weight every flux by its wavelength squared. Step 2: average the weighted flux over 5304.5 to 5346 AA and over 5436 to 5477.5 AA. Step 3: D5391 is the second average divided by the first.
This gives 1.0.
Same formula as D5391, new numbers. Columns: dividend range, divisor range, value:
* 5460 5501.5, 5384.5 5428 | 1.04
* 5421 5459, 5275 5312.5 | 1.04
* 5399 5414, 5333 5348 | 0.94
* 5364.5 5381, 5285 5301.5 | 1.10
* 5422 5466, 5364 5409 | 1.02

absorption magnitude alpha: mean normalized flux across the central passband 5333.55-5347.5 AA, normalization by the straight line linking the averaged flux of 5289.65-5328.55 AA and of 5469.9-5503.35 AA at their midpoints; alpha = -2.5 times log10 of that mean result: 0.01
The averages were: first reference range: 26.7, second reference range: 26.4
